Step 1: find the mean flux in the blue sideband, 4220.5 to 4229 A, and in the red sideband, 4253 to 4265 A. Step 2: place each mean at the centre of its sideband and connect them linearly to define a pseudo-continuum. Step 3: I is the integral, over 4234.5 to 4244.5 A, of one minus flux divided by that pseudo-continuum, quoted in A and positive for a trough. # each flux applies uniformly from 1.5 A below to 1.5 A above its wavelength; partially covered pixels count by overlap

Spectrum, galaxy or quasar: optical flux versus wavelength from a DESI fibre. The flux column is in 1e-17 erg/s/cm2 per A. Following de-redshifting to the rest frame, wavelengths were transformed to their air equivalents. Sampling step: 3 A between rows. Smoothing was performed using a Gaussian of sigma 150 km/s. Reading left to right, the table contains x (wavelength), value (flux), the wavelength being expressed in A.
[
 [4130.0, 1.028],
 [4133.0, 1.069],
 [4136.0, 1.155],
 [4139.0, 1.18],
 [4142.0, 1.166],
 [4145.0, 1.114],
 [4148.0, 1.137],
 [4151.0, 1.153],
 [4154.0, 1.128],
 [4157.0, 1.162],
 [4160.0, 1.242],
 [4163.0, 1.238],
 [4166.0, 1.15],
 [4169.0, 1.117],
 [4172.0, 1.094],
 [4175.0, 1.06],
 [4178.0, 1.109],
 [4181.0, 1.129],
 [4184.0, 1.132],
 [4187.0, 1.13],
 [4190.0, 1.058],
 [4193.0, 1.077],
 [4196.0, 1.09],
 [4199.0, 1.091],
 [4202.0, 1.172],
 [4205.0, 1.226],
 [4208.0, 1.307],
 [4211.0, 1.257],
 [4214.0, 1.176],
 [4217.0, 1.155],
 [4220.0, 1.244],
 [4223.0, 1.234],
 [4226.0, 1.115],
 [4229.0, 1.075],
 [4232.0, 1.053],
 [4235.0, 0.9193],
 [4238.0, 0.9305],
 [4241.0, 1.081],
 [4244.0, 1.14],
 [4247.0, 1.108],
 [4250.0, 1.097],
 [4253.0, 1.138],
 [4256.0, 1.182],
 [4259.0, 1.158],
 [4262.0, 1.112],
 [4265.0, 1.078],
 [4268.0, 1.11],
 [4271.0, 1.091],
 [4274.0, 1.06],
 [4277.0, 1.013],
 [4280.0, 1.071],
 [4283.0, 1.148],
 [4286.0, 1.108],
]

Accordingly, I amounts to 1.2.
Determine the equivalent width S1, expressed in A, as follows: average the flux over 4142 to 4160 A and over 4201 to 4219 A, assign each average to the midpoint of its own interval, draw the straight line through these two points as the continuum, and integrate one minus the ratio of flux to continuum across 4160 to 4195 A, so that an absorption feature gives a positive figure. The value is 1.7 A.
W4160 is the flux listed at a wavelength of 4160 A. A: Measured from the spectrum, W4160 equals 1.242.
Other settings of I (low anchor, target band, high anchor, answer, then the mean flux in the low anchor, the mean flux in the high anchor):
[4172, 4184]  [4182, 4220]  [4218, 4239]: -2.2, 1.1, 1.09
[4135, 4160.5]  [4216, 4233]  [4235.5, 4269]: -0.5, 1.16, 1.1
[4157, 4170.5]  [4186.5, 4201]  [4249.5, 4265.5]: 1.0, 1.18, 1.13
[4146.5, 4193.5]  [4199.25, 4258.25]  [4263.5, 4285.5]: -1.7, 1.13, 1.08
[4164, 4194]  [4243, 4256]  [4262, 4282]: -0.5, 1.11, 1.08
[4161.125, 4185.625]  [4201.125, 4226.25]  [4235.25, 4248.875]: -3.0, 1.13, 1.05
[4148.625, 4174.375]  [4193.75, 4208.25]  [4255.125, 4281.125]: -0.3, 1.16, 1.1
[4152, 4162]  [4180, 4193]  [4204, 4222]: 1.0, 1.18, 1.23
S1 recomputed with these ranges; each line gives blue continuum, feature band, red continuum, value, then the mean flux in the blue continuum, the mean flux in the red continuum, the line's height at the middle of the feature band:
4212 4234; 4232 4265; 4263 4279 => 0.6 A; 1.15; 1.07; 1.11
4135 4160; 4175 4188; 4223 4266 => 0.2 A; 1.15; 1.09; 1.13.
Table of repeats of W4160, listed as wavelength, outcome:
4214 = 1.176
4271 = 1.091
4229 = 1.075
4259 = 1.158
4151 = 1.153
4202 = 1.172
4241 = 1.081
